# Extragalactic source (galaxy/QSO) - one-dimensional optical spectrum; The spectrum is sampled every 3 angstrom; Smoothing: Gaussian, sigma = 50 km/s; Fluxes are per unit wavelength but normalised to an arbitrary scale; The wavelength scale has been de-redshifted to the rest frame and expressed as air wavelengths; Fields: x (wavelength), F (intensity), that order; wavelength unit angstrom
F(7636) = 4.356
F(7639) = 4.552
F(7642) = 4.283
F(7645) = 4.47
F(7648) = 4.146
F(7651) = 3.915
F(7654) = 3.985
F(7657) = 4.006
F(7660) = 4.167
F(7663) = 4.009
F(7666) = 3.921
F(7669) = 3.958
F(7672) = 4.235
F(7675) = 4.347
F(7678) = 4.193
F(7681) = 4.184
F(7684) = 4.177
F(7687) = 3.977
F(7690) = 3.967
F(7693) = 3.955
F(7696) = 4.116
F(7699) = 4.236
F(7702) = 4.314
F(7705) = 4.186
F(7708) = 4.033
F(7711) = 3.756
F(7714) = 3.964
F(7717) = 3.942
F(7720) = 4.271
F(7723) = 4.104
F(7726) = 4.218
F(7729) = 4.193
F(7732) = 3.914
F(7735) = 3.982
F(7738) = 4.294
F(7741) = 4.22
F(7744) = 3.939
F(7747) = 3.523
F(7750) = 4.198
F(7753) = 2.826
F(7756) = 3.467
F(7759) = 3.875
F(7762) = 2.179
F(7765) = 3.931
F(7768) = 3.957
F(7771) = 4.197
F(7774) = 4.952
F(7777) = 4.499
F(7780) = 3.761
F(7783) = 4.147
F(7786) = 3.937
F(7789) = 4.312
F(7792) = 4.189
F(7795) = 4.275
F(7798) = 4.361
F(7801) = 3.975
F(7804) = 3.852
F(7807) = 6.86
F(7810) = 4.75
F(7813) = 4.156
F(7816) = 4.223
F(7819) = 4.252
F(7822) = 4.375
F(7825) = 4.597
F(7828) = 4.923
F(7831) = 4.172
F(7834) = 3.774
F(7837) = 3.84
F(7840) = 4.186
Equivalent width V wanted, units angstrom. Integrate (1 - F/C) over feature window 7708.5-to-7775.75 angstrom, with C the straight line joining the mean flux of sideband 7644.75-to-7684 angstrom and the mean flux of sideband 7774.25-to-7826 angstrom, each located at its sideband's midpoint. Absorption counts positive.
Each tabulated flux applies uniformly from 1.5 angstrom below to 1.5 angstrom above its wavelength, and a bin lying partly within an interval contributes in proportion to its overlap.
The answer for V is 5.7 angstrom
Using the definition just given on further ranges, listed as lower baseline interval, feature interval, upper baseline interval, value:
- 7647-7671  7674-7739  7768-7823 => 0.6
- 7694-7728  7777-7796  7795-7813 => 1.8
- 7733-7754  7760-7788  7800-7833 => 1.4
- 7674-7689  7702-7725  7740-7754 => -0.5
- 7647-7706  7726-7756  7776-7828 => 2.5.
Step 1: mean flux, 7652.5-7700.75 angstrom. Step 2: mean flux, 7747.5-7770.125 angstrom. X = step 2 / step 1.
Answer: 0.86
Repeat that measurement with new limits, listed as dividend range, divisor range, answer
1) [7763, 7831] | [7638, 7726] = 1.06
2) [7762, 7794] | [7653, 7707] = 1.00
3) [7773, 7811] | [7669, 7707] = 1.07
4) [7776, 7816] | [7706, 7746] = 1.08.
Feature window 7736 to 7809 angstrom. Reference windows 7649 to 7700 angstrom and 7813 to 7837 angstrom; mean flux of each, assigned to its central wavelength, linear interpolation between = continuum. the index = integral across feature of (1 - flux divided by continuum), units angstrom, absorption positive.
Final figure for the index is 2.5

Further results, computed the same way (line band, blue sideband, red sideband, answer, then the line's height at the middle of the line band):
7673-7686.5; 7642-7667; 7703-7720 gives -0.5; 4.06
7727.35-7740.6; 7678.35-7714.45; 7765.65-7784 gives 0.2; 4.16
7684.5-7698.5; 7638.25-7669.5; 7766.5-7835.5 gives 0.5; 4.19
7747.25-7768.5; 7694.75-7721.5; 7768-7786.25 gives 3.7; 4.2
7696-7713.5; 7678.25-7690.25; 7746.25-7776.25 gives -0.4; 4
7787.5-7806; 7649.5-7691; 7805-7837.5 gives 1.0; 4.47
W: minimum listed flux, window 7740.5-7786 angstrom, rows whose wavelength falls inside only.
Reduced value 2.179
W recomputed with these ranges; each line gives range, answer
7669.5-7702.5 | 3.955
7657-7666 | 3.921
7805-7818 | 4.156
